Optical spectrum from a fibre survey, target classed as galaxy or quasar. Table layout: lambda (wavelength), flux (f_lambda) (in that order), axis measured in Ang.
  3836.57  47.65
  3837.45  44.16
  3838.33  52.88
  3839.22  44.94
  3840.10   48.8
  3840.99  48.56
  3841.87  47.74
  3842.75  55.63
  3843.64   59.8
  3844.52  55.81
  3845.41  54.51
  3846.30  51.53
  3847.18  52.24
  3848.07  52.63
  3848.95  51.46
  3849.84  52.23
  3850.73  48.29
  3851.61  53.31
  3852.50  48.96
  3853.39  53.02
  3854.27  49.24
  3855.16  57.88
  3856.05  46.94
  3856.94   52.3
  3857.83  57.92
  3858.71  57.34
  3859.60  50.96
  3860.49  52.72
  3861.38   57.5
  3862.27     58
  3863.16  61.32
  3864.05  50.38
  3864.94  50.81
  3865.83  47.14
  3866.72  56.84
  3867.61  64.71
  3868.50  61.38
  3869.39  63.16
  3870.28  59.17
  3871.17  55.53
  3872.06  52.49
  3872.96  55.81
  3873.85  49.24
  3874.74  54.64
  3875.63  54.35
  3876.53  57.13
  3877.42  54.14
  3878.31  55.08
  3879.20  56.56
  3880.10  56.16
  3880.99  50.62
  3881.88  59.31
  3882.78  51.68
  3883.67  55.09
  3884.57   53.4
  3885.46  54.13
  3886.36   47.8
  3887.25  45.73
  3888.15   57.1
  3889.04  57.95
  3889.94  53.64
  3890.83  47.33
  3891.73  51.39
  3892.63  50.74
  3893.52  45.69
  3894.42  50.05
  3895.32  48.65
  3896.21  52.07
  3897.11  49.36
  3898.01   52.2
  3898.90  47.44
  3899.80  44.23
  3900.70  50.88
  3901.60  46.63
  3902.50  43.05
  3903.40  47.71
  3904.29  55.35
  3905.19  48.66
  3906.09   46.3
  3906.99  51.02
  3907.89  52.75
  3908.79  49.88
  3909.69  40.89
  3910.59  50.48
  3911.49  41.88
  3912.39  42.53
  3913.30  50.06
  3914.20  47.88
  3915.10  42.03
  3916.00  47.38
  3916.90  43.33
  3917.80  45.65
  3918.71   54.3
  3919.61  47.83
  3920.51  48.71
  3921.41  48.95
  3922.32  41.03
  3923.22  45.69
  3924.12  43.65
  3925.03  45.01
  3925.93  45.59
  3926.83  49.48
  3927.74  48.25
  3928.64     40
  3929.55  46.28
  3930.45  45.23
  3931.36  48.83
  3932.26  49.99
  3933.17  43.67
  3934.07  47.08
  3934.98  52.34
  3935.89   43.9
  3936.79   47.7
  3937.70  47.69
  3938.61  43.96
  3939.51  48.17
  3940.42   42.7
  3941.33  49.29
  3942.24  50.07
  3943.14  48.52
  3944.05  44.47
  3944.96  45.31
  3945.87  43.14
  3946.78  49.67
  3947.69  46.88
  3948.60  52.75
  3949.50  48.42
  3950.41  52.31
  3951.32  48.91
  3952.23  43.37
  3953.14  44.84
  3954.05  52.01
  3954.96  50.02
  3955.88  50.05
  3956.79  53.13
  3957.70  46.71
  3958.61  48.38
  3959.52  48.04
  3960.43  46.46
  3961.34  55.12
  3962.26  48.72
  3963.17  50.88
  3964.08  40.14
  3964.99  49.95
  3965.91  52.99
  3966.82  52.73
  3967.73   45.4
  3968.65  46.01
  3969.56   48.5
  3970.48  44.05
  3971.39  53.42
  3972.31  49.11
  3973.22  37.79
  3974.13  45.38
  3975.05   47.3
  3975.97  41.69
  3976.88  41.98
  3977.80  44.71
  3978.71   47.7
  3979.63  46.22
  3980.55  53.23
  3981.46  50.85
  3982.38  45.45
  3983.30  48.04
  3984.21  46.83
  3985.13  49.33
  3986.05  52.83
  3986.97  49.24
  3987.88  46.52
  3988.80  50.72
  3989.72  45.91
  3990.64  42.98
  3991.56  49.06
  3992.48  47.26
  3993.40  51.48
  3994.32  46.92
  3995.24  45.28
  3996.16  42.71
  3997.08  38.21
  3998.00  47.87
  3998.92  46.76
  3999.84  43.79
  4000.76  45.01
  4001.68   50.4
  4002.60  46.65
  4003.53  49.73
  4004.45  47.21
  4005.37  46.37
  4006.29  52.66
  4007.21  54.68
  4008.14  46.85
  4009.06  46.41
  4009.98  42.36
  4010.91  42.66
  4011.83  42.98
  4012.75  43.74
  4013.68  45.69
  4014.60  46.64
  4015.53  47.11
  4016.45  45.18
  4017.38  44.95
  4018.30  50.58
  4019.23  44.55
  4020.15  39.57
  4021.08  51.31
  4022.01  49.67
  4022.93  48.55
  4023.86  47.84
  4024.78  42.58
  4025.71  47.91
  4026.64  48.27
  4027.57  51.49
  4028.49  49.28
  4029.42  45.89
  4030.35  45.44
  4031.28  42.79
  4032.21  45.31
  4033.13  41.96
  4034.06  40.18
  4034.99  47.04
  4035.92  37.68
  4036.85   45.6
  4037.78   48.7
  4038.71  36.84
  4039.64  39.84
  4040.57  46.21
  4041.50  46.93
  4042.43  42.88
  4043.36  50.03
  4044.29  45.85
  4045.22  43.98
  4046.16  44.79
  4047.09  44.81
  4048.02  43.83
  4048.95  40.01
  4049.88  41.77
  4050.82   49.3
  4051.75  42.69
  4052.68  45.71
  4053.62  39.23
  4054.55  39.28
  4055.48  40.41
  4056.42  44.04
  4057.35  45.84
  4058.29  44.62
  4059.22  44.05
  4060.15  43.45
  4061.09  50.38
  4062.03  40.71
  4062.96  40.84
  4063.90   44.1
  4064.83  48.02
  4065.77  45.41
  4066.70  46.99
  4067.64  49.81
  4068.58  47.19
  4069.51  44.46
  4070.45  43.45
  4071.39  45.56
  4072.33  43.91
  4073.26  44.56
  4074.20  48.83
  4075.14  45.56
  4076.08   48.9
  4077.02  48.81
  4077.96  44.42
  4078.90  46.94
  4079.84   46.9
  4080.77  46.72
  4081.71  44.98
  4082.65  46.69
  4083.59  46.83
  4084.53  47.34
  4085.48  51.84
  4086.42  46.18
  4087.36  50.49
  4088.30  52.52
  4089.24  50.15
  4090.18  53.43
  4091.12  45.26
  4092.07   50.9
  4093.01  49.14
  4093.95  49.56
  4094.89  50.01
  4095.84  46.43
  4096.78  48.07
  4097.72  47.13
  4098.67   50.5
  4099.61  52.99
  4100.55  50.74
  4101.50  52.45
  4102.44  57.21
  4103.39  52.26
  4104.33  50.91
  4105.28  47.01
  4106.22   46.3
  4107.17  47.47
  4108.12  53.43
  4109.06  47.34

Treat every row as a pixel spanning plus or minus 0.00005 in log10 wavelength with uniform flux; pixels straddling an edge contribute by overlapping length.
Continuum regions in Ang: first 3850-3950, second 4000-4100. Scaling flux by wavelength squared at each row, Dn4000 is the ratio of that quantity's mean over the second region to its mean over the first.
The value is 0.99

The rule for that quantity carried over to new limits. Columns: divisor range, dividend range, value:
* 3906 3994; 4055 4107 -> 1.07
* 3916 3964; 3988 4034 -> 1.01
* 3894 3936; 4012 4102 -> 1.05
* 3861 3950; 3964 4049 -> 0.98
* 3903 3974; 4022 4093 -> 1.02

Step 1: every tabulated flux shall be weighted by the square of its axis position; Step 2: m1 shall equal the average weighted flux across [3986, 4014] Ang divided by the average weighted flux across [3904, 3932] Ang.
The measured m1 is 1.04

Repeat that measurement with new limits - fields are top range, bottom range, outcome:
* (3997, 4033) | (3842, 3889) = 0.93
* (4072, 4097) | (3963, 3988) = 1.07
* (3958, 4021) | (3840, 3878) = 0.93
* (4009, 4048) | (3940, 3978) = 0.98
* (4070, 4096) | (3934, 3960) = 1.07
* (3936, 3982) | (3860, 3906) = 0.94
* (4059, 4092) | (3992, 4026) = 1.04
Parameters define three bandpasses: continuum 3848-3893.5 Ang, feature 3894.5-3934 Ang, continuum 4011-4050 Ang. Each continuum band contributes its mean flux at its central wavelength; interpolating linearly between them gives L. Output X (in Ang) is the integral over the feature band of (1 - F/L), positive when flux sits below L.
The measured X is 3.3 Ang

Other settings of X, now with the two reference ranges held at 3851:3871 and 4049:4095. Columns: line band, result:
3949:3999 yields 2.65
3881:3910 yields 1.78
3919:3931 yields 1.47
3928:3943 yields 1.49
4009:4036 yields 1.49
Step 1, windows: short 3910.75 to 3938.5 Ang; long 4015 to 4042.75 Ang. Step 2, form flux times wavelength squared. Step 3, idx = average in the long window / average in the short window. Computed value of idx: 1.03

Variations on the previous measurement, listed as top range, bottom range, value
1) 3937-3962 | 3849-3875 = 0.93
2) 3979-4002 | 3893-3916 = 1.03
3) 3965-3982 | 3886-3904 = 0.99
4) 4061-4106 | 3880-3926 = 1.07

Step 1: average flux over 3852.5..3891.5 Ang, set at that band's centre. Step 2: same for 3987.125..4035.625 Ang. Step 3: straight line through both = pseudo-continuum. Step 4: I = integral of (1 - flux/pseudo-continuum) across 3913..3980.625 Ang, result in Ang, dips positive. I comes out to 3.8 Ang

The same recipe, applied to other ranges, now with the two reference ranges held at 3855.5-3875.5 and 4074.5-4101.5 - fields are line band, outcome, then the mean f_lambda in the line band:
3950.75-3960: 0.7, 48.6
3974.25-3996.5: 1.9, 47.2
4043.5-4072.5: 3.0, 44.4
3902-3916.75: 1.8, 47.3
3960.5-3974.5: 1.1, 48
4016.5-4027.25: 0.8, 46.9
